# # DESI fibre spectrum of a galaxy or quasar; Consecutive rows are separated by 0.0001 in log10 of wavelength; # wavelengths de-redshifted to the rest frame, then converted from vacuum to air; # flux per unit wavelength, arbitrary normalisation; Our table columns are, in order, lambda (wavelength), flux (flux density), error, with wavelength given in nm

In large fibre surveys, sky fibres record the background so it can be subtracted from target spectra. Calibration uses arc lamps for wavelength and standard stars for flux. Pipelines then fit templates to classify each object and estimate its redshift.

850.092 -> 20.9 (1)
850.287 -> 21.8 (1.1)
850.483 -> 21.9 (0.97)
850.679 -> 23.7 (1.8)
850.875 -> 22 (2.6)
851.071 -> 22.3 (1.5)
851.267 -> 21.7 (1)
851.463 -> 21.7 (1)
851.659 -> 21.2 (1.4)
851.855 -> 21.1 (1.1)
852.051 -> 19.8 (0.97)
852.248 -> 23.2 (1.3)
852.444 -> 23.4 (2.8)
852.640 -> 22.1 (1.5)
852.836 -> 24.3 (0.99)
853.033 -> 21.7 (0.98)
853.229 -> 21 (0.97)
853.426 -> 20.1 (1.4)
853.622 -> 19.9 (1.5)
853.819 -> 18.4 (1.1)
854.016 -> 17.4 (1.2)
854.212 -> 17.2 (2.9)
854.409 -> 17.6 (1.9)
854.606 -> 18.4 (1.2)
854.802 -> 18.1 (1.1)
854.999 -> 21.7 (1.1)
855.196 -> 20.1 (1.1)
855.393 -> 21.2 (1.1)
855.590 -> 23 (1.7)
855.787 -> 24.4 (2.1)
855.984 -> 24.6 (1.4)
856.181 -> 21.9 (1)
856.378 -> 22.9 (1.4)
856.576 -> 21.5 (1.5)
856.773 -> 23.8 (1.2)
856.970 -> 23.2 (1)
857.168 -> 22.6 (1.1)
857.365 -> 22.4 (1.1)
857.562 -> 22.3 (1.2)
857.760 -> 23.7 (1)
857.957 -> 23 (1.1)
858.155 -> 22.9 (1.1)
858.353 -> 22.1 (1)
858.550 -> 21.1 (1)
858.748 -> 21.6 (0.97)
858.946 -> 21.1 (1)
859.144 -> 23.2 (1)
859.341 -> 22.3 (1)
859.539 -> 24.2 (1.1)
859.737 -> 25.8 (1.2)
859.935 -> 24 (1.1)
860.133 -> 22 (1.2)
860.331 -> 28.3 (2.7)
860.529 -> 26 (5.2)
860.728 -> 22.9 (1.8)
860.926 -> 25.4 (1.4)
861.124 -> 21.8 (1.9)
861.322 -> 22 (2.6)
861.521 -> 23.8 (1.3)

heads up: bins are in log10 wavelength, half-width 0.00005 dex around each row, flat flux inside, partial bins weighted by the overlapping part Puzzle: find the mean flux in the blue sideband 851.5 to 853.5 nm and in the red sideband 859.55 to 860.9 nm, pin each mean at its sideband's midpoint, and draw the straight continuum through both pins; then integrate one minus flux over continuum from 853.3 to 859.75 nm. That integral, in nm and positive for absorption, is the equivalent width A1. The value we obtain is 0.50 nm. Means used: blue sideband 21.8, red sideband 24.8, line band 21.6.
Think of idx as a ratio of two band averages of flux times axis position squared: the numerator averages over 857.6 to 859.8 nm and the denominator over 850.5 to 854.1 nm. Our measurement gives 1.1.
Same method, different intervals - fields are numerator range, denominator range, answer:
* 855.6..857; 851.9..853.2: 1.05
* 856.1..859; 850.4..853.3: 1.03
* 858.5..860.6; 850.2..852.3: 1.10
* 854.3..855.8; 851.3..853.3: 0.93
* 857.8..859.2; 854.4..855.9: 1.07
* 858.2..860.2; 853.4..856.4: 1.13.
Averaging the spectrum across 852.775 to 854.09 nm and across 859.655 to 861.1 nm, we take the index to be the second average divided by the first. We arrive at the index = 1.22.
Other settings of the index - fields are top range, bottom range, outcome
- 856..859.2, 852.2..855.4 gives 1.11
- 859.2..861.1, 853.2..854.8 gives 1.31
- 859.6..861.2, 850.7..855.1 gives 1.19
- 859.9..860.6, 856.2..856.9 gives 1.11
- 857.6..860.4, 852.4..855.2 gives 1.16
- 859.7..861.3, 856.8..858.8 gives 1.08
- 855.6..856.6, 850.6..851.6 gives 1.04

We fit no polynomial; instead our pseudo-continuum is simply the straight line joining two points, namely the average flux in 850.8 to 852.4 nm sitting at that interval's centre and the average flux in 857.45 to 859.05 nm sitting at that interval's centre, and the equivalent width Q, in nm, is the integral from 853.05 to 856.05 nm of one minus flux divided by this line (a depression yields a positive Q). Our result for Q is 0.24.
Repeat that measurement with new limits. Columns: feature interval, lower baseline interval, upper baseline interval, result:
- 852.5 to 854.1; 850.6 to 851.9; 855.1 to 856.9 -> 0.11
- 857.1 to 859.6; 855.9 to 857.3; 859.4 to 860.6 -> 0.15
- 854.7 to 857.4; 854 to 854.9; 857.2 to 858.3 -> -0.27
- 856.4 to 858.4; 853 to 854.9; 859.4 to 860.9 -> -0.06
